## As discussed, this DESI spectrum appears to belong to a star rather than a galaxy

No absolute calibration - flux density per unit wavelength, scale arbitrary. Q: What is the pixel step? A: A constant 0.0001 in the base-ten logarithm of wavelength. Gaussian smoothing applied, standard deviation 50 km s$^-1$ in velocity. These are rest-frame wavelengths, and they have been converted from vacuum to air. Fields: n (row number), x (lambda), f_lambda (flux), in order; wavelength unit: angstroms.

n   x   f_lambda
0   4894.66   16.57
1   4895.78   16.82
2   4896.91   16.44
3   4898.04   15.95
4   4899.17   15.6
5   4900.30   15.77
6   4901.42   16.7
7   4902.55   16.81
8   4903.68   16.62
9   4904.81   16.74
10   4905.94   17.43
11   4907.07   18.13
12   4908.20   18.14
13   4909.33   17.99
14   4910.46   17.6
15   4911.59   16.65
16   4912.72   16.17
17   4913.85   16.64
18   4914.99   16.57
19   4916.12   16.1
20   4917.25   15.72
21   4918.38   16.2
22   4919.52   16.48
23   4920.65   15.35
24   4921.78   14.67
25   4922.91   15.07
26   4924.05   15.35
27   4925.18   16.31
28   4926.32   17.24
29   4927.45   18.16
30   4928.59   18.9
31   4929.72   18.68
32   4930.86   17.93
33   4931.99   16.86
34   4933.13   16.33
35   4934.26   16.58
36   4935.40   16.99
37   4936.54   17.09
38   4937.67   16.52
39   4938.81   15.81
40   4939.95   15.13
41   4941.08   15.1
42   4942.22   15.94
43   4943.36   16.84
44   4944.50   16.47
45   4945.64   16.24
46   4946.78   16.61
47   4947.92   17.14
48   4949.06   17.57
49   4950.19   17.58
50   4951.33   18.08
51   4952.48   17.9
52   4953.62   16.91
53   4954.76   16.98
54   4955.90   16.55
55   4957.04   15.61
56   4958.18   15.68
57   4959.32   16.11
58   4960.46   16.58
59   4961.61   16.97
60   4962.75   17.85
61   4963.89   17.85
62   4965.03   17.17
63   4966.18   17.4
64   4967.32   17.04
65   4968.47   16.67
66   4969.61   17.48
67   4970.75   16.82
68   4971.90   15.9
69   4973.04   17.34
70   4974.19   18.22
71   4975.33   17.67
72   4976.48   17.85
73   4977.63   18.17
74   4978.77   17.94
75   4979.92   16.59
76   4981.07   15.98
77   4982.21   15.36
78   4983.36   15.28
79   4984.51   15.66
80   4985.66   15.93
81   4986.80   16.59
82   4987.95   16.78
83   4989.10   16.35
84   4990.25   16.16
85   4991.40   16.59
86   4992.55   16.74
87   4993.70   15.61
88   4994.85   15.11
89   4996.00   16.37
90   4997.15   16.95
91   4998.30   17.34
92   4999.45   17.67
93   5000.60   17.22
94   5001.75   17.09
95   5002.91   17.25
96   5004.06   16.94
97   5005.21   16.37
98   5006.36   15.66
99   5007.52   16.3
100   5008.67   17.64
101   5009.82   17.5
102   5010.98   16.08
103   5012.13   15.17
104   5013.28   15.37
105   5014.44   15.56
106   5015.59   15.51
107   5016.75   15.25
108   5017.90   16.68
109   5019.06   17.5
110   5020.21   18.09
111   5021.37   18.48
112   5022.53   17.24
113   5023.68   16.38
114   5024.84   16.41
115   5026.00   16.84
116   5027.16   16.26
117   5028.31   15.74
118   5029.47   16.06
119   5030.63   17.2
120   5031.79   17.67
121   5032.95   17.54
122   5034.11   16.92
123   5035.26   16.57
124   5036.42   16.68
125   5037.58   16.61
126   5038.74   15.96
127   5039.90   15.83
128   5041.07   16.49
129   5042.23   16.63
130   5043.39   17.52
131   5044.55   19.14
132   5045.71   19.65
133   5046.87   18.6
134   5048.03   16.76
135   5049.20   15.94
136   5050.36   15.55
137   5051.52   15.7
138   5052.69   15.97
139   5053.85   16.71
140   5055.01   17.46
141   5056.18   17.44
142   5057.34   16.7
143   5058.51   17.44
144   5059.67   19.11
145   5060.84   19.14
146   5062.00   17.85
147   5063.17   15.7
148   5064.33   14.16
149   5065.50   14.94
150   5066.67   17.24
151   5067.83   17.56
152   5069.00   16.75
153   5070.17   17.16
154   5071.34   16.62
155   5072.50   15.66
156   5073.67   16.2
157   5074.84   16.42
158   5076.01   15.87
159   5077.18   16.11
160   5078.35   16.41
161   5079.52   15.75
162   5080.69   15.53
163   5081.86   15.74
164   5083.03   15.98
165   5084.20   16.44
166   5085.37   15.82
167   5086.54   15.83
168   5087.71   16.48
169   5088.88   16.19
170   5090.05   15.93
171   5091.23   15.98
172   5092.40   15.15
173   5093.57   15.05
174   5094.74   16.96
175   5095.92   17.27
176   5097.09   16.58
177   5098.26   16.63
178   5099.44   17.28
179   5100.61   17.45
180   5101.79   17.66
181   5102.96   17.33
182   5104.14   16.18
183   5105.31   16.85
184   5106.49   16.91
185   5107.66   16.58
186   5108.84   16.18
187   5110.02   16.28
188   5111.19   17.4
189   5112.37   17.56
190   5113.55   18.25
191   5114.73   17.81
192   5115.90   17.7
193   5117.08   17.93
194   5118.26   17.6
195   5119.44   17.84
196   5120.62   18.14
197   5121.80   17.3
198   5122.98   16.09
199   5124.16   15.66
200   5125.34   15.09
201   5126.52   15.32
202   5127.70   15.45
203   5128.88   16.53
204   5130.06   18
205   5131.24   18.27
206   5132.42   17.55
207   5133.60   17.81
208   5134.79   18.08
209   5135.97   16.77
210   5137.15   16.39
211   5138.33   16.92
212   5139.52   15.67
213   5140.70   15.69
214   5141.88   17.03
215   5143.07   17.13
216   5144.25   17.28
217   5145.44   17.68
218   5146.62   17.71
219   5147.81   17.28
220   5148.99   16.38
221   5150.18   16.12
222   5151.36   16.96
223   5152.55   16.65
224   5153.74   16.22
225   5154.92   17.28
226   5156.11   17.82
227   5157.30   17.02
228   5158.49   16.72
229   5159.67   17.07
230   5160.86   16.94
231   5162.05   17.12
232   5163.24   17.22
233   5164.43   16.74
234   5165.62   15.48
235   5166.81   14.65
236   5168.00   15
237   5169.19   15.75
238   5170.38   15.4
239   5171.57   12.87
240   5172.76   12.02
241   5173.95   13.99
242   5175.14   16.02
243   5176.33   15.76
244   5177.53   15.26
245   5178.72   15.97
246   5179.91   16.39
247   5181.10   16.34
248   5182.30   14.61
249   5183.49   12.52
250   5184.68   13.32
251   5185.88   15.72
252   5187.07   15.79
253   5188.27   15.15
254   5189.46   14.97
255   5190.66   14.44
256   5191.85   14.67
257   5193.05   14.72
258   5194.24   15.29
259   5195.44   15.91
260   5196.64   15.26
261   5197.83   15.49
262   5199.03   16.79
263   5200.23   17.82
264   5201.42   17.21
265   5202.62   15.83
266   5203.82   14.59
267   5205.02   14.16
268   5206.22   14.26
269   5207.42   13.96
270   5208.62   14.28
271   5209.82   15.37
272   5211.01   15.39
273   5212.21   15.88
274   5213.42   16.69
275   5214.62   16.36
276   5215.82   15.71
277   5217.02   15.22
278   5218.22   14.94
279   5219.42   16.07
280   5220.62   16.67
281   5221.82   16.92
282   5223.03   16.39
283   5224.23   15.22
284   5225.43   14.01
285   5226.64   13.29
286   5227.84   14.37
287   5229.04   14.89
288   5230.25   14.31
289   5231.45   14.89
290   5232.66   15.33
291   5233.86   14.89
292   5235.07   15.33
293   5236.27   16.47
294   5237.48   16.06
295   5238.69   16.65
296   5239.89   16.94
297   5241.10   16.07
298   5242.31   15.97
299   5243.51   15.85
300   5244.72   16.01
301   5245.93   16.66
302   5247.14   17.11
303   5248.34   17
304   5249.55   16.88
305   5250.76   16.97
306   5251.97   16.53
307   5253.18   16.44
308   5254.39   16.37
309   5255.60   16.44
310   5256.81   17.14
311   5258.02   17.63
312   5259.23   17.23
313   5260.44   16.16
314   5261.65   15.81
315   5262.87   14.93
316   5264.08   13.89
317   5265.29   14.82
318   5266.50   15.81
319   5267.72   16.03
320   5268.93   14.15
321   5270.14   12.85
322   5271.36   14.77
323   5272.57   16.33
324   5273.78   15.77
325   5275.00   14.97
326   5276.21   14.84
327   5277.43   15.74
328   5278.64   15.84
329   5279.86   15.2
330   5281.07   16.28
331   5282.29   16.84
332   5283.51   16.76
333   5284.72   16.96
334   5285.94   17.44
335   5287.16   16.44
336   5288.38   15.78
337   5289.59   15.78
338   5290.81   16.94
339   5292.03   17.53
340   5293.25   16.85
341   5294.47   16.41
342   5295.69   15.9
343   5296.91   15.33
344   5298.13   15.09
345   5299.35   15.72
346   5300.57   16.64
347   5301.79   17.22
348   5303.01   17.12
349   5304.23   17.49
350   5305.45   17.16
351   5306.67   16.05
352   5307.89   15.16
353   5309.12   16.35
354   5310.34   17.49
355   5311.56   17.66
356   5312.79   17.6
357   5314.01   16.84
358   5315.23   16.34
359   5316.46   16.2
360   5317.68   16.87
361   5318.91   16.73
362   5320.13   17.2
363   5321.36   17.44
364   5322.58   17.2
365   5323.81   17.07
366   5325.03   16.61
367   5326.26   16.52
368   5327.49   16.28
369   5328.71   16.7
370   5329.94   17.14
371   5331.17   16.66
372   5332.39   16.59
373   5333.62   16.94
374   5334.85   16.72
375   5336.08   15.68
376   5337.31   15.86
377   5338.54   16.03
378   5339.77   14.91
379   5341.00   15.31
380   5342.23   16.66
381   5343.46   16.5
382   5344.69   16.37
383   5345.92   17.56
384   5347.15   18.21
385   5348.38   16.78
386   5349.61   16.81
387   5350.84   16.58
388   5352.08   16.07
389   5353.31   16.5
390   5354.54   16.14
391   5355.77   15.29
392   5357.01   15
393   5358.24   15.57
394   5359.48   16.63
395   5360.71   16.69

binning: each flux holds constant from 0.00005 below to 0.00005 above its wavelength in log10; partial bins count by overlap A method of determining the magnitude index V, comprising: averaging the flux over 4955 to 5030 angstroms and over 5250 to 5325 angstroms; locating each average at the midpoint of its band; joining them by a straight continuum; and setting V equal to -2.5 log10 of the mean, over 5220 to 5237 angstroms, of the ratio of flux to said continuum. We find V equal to 0.08 mag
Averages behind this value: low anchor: 16.7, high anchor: 16.3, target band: 15.2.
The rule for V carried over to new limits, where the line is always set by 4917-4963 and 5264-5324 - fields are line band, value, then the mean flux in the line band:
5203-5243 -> 0.064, 15.4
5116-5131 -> -0.025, 16.8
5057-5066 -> -0.026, 16.9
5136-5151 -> -0.025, 16.8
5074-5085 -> 0.030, 16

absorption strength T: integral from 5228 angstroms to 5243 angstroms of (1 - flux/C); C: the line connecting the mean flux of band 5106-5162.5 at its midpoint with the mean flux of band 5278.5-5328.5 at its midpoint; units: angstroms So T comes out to 1.02 angstroms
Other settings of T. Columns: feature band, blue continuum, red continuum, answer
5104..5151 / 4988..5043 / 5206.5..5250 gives -2.54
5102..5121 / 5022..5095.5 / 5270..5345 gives -0.85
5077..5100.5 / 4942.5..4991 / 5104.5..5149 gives 1.09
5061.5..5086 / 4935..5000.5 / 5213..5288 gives 0.32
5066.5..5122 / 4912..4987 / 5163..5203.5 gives -3.05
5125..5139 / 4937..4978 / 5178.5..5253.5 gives -0.77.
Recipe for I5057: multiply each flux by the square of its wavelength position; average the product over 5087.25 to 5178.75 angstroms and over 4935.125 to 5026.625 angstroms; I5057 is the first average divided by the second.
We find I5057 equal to 1.05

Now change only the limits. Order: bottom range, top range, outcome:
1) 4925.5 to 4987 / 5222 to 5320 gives 1.08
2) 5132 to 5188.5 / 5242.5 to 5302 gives 1.04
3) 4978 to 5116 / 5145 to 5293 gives 1.01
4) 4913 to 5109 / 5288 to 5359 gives 1.12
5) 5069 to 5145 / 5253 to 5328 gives 1.05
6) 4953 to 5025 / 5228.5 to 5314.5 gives 1.08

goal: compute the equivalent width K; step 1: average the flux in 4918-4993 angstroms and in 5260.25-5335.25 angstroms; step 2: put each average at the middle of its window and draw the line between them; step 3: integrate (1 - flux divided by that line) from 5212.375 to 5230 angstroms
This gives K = 1.0 angstroms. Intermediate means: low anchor 16.7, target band 15.5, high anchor 16.3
